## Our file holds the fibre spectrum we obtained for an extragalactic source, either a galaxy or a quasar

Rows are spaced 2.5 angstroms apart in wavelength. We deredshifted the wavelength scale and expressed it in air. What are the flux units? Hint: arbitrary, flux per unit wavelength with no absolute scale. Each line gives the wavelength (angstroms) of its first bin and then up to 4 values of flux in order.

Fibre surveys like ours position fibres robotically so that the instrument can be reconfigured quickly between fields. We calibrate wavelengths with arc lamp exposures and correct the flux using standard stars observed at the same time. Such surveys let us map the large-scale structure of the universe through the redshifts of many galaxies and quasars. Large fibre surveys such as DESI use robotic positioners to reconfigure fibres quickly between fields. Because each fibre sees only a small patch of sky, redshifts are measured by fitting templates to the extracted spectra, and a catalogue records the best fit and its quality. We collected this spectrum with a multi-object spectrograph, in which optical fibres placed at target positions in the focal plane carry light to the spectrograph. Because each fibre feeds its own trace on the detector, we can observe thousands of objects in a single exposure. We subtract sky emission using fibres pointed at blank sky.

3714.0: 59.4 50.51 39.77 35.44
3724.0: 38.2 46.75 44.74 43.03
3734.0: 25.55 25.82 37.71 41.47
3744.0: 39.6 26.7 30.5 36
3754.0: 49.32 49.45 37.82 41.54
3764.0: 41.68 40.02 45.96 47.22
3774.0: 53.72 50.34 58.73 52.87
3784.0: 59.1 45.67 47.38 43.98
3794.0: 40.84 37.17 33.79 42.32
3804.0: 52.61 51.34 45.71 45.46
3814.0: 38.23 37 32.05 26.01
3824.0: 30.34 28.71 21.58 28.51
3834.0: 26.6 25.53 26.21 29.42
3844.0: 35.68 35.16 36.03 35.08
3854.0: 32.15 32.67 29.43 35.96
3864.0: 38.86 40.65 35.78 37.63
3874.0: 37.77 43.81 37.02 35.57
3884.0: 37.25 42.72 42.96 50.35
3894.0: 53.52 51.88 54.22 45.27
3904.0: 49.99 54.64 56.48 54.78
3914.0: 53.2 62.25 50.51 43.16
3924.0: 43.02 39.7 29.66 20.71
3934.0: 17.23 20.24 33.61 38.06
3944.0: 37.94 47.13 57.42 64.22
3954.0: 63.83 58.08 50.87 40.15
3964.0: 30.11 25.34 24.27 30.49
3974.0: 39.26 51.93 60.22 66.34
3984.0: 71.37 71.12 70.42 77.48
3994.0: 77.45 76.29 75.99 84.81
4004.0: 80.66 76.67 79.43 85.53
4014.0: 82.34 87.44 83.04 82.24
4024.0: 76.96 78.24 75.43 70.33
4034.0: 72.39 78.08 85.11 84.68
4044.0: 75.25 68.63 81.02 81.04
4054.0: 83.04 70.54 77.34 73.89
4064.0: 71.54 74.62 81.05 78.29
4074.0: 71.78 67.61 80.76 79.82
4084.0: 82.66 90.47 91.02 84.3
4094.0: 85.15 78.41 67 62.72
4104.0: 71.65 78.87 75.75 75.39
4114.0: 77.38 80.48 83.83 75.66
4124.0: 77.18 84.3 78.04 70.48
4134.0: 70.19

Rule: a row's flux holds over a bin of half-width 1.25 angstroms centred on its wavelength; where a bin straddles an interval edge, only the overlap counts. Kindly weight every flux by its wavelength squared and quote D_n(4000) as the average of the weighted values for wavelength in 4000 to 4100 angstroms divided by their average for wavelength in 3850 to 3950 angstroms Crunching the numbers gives 2.1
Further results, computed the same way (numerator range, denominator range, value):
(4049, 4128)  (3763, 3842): 2.24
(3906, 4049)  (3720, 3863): 1.71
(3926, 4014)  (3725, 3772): 1.55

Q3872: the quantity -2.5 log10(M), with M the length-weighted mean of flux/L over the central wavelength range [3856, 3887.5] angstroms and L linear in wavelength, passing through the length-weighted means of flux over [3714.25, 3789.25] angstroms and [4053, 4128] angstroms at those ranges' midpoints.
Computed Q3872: 0.42 mag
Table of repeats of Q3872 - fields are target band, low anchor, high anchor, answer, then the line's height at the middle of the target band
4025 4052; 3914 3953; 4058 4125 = -0.18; 65.3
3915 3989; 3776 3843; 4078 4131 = 0.29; 58.3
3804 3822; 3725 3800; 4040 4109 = 0.18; 48.2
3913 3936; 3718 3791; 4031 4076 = 0.49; 61.9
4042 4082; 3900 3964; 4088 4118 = -0.10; 69.5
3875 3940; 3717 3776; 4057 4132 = 0.30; 57.5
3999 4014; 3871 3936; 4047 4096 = -0.23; 65.5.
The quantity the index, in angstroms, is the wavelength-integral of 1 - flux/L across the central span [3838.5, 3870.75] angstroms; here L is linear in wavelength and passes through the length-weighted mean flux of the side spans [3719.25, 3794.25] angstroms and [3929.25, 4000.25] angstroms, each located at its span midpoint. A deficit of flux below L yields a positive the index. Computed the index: 8.14 angstroms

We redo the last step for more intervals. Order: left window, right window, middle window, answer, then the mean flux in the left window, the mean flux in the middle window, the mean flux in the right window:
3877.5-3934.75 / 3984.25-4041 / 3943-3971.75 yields 7.48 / 44.8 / 44.7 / 78.5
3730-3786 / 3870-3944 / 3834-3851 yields 4.55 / 42.5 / 31.2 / 42.6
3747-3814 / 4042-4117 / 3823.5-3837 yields 6.33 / 45.1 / 26.8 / 77.3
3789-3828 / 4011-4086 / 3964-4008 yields 4.48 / 39.2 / 61.5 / 78.1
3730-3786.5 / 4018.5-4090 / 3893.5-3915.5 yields 2.69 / 42.5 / 52.7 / 78.1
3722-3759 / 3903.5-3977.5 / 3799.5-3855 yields 7.60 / 38.1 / 34.6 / 42.8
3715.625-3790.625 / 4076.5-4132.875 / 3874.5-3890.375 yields 4.54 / 42.7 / 39.9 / 78.4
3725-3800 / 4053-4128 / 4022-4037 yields -0.90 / 42.5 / 75.4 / 77.7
